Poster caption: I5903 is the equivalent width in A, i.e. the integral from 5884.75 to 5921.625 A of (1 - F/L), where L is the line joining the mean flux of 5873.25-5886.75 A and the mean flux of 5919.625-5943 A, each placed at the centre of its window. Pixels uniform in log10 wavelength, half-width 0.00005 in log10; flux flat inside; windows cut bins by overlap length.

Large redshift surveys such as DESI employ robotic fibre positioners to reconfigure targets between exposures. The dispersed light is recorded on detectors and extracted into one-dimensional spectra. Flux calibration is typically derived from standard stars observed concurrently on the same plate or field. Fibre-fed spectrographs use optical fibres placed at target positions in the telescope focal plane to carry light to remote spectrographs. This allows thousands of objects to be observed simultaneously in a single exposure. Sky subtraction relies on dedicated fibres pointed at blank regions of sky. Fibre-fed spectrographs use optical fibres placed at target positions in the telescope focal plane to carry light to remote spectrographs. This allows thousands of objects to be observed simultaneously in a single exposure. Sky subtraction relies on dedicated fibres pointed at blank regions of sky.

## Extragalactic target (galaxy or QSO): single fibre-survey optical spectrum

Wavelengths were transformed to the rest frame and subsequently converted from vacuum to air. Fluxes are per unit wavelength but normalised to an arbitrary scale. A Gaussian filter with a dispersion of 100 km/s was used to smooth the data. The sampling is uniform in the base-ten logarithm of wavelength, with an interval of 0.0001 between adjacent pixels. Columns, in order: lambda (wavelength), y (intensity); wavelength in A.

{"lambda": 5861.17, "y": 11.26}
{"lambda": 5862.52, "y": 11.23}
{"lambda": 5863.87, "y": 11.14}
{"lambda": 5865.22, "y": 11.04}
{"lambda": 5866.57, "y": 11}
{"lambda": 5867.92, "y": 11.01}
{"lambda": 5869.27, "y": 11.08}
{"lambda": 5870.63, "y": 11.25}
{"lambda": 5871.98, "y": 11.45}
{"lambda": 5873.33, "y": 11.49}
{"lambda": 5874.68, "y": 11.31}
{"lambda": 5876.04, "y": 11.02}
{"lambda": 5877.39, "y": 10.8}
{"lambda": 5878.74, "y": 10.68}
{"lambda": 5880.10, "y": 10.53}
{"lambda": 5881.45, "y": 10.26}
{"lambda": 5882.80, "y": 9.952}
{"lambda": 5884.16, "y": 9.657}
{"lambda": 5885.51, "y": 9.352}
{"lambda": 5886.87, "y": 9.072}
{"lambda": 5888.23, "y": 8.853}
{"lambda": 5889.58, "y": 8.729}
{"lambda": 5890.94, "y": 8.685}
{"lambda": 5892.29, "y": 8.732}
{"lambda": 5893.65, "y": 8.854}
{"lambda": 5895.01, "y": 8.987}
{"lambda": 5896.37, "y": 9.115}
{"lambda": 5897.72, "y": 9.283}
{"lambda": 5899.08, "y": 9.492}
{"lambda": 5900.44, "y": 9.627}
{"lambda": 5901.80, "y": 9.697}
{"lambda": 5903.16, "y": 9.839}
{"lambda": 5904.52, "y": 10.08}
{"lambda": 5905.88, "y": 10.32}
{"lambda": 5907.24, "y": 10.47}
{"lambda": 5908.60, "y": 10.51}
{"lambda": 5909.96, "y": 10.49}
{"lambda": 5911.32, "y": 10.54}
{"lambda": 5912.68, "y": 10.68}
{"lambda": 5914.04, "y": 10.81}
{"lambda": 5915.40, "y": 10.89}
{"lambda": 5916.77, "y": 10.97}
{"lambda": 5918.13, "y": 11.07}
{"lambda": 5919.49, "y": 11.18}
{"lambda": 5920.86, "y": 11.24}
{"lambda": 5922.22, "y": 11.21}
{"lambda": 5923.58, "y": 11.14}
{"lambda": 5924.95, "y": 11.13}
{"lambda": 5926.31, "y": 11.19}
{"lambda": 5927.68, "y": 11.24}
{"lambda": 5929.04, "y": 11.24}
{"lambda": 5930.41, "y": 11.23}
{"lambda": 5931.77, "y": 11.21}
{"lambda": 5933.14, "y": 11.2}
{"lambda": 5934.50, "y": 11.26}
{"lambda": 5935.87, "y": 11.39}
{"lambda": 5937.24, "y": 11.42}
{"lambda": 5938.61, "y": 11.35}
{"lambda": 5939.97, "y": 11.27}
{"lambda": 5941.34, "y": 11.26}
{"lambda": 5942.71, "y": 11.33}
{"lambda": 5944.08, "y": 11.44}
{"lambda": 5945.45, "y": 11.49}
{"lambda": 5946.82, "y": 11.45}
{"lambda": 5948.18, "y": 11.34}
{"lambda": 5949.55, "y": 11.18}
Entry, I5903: 3.0 A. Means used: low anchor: 10.4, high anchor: 11.2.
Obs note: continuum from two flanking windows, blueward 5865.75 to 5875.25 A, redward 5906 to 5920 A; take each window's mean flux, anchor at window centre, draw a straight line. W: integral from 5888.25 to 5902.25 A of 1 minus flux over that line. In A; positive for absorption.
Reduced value 2.4 A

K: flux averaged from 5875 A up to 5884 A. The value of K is 10.5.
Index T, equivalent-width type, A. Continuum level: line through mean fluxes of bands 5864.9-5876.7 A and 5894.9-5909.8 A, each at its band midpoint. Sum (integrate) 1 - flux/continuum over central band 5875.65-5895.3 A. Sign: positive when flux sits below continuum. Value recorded 1.8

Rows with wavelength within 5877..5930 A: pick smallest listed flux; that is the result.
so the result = 8.685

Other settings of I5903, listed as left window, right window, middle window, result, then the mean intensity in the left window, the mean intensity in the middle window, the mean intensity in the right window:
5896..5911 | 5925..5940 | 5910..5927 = -0.6 A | 9.94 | 11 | 11.3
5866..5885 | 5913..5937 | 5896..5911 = 1.5 A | 10.8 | 9.94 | 11.1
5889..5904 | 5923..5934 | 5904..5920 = -0.8 A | 9.2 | 10.7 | 11.2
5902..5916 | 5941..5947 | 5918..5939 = -0.5 A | 10.4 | 11.2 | 11.4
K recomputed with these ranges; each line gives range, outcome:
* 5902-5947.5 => 11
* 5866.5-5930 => 10.3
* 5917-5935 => 11.2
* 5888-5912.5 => 9.61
